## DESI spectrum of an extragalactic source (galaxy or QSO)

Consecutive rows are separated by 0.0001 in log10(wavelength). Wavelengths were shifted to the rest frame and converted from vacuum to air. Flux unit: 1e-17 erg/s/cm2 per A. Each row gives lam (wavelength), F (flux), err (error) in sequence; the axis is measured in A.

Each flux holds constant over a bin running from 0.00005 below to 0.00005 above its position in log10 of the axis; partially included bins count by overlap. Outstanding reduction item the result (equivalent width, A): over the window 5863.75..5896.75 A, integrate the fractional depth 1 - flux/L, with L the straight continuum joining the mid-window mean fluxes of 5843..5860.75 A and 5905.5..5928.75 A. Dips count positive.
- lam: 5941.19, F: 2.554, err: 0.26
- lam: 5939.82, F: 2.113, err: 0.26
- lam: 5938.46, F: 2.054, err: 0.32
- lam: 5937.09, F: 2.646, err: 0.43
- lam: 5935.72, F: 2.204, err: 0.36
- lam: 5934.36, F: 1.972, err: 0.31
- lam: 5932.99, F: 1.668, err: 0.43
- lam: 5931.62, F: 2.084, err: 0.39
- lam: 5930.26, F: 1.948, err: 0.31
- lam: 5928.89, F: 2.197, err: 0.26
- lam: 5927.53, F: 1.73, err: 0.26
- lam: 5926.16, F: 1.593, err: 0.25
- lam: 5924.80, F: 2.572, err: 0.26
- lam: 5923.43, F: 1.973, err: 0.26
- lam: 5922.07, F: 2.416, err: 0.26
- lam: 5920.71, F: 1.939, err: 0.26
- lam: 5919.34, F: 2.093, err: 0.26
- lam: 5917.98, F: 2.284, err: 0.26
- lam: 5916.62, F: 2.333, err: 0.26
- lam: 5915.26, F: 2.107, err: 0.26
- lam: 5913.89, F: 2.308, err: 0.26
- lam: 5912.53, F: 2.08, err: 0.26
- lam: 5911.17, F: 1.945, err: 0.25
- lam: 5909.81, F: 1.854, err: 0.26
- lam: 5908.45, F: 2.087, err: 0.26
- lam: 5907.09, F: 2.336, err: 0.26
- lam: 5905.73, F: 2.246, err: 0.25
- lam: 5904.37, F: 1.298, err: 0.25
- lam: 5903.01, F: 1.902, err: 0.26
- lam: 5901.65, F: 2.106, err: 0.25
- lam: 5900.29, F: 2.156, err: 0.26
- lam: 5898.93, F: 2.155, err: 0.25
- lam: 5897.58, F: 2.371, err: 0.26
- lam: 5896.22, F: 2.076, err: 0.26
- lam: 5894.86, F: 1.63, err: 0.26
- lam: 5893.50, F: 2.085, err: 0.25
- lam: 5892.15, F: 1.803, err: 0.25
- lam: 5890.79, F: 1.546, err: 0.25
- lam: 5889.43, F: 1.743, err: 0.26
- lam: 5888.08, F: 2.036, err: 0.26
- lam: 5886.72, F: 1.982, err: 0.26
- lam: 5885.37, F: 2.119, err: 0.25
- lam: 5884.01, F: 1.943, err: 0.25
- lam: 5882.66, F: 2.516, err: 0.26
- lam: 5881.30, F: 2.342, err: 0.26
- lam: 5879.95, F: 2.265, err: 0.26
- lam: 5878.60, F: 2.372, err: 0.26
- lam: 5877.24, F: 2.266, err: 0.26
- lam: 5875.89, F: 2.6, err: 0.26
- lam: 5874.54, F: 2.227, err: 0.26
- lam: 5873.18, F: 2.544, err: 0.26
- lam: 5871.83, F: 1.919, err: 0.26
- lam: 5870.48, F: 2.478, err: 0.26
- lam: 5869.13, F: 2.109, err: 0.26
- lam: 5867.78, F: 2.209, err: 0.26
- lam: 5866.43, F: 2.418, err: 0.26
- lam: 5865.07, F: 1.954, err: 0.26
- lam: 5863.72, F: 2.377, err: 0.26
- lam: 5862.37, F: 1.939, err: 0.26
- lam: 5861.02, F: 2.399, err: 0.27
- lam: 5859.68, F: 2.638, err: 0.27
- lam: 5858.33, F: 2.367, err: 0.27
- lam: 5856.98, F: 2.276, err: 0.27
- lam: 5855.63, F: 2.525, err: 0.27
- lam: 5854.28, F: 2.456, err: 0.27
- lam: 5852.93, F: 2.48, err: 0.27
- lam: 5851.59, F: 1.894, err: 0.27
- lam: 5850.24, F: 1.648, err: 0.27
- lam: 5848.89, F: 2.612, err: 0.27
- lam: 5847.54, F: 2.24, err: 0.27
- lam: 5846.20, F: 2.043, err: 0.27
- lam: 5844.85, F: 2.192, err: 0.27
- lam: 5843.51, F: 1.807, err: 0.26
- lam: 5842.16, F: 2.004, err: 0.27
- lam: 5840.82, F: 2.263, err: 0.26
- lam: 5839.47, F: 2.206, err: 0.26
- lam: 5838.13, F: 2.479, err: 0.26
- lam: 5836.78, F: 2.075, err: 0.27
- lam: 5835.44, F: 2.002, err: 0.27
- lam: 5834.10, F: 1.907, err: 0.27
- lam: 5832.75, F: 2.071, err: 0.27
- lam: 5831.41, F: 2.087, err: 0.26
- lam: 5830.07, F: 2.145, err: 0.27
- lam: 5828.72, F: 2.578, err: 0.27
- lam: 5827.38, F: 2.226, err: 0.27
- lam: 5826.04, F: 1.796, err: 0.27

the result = 0.8 A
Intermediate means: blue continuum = 2.25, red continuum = 2.11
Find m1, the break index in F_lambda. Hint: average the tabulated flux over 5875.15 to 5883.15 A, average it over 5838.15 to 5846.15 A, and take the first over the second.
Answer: 1.13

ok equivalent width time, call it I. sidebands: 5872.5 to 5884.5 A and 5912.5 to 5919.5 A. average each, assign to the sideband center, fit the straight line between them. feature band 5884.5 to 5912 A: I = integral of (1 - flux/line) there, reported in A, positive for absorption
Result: 3.69 A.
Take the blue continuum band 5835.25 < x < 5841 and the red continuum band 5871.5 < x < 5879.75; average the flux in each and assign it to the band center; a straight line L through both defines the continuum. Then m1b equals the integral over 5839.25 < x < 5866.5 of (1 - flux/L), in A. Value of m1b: 0.5 A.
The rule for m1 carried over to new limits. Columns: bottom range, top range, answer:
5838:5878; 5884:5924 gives 0.90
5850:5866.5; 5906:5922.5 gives 0.95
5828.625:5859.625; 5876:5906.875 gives 0.94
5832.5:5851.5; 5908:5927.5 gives 1.00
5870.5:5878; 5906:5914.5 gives 0.91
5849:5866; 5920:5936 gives 0.89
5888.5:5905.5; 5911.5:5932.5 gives 1.10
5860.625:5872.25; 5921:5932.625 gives 0.93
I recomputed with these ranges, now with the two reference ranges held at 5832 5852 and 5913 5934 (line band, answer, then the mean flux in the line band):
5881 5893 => 0.5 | 1.99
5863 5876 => -1.1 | 2.27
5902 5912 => 0.6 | 1.96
